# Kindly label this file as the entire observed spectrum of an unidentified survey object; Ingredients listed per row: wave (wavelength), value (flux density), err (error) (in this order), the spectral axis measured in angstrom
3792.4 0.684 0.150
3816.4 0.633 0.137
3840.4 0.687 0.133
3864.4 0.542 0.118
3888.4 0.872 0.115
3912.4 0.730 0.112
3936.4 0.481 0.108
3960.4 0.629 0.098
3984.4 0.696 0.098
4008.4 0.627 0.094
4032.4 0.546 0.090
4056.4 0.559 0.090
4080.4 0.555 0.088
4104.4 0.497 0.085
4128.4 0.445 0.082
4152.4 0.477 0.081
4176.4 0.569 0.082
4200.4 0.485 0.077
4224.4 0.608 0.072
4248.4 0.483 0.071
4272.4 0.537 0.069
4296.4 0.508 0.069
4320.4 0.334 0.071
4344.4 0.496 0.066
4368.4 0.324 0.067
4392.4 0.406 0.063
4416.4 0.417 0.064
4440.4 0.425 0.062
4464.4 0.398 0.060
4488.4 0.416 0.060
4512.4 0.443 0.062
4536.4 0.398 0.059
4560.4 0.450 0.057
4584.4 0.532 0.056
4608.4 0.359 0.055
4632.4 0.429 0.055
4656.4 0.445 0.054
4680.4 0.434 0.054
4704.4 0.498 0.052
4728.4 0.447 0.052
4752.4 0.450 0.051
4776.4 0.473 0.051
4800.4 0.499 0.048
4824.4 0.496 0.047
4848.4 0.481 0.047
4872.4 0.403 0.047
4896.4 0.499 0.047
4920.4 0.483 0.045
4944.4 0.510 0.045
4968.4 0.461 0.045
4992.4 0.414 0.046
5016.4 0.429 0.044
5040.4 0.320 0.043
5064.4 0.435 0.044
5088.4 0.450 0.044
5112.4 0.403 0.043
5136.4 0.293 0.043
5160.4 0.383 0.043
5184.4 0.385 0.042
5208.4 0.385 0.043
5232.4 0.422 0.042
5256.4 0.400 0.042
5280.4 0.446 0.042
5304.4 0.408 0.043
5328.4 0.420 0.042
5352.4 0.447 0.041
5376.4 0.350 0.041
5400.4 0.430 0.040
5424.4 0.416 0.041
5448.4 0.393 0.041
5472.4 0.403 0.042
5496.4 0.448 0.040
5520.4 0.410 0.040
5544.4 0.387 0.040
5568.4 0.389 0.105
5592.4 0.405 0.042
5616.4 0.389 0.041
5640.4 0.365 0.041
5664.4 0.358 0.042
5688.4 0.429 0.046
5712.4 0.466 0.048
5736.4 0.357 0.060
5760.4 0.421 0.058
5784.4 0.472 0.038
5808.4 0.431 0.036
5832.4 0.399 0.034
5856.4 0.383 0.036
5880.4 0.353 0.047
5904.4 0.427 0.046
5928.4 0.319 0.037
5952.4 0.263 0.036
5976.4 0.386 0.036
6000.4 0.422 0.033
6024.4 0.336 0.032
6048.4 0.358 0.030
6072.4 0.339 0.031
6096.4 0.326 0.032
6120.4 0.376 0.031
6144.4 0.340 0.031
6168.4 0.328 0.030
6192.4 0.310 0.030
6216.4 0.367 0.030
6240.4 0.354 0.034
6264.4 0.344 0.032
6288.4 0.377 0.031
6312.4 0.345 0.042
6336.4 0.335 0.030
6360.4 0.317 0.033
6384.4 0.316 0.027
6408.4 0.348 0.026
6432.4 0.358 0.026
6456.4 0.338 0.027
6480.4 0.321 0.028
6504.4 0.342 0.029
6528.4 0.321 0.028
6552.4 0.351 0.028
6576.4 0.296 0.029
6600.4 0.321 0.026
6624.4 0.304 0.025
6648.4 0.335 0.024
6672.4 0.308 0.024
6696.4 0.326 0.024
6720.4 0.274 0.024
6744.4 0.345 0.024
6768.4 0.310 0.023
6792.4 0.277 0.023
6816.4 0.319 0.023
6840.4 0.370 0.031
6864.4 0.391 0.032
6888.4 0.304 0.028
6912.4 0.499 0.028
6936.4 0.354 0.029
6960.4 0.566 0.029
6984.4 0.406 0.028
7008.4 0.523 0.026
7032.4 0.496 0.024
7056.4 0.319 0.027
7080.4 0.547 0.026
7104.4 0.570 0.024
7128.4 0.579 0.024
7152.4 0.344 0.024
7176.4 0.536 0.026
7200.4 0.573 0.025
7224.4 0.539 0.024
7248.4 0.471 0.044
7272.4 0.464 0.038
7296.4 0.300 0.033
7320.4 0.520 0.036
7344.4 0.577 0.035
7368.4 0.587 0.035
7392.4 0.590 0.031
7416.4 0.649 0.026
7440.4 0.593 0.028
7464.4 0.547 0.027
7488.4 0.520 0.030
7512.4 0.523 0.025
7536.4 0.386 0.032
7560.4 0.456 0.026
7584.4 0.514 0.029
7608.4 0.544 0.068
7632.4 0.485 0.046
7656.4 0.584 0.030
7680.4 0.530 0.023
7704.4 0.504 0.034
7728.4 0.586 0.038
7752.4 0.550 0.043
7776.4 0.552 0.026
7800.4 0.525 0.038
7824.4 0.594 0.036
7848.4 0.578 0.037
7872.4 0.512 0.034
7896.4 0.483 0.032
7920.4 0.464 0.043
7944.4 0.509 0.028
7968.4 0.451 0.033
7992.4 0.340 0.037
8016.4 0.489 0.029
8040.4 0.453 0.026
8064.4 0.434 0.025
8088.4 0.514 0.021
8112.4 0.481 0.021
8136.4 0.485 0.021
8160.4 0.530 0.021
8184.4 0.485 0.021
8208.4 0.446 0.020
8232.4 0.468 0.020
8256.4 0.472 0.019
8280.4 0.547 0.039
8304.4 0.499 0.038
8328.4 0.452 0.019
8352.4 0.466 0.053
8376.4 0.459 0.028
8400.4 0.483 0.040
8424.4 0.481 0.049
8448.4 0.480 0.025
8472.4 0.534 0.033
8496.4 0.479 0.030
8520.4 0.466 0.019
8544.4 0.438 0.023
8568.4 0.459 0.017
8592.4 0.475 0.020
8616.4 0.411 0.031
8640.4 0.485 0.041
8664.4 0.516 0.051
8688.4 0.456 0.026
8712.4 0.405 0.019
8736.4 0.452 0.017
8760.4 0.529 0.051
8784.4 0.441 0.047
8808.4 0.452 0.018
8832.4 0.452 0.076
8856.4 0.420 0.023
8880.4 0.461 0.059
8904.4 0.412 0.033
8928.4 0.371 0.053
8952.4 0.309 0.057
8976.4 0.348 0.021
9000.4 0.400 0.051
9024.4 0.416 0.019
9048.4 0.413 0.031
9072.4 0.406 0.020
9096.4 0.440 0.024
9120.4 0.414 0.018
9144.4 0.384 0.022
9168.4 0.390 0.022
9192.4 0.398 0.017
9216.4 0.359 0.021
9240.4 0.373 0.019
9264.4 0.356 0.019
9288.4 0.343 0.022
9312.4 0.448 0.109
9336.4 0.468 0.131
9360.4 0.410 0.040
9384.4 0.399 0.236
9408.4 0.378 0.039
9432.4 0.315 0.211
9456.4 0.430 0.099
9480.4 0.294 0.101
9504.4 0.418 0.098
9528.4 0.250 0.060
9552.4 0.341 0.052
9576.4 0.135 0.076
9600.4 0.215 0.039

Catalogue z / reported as 0.838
